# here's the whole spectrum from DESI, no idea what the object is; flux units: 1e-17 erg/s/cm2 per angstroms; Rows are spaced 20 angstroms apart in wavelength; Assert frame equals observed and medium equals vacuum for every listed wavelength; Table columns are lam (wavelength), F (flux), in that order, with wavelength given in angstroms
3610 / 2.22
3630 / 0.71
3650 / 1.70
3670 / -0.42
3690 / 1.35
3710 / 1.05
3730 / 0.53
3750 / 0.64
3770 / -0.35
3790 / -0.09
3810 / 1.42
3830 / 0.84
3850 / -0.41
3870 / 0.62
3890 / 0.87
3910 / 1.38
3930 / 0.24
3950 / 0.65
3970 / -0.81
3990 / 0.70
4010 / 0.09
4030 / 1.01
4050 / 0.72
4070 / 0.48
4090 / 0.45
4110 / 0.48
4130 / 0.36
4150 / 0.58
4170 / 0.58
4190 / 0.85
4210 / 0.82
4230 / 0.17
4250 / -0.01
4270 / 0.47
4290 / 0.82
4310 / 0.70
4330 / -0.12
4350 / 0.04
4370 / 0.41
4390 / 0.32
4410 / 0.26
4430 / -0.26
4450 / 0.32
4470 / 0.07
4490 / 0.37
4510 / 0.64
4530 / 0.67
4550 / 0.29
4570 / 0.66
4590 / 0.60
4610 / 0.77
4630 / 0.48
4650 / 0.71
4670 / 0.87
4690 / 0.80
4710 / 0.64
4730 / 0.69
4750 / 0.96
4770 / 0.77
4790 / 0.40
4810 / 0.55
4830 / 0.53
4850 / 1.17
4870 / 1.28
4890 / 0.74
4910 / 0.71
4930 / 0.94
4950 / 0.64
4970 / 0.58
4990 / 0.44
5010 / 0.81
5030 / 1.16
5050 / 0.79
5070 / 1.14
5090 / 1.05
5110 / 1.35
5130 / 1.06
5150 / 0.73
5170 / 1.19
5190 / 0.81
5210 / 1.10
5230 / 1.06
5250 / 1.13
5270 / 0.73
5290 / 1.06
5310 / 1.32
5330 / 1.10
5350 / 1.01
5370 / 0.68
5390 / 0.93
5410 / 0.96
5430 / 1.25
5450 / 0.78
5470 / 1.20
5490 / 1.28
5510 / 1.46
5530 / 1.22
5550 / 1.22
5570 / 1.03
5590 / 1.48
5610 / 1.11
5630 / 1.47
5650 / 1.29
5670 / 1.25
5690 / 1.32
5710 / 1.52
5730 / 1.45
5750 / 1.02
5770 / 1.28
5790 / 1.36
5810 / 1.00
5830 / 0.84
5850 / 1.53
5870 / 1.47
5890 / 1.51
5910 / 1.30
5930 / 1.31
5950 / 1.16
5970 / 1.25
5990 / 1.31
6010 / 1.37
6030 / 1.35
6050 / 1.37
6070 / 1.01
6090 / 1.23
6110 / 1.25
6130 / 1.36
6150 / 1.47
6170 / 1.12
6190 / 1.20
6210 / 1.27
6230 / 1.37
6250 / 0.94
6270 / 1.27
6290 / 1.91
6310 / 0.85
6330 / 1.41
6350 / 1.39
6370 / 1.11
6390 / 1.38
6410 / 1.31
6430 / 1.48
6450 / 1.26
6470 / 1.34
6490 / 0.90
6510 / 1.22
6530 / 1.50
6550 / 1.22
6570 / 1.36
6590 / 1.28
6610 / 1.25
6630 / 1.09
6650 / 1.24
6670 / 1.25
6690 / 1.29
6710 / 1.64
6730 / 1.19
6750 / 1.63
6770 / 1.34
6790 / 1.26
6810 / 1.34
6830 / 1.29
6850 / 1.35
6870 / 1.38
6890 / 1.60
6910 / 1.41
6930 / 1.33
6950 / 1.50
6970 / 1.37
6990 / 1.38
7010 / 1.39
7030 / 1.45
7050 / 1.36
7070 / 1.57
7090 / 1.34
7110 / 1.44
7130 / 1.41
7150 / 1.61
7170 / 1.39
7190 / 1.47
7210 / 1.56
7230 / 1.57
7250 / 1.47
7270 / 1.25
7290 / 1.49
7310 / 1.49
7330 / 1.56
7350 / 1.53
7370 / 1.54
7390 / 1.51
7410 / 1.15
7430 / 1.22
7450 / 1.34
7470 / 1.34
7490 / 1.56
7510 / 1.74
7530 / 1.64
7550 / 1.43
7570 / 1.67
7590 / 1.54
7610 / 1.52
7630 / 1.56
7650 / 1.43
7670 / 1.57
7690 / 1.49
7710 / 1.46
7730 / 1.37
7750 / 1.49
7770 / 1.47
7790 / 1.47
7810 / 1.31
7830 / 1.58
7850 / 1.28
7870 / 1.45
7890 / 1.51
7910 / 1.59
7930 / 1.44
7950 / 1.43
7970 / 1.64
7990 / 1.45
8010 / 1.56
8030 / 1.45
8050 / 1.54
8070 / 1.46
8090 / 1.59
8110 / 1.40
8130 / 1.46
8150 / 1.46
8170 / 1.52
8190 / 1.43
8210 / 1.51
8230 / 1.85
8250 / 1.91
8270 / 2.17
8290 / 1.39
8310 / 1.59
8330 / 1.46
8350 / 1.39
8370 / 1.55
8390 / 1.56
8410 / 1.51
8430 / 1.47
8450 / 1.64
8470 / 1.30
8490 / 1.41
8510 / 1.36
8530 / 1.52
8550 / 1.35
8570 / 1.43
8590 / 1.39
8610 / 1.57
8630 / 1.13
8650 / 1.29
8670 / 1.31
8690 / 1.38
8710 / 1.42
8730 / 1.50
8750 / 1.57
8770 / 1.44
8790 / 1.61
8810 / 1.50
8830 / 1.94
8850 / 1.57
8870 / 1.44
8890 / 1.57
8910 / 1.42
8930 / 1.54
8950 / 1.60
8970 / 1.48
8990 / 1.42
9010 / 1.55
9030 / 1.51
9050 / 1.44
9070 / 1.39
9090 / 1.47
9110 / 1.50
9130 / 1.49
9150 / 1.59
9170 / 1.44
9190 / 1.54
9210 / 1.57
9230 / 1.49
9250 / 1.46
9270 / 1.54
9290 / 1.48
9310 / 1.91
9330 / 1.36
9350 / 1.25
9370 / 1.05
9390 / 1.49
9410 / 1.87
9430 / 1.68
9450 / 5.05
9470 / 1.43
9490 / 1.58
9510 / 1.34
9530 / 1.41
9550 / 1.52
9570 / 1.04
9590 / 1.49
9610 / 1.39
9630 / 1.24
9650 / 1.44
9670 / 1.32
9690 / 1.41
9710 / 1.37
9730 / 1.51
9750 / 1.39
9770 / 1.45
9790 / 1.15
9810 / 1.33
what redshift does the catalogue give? 0.26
